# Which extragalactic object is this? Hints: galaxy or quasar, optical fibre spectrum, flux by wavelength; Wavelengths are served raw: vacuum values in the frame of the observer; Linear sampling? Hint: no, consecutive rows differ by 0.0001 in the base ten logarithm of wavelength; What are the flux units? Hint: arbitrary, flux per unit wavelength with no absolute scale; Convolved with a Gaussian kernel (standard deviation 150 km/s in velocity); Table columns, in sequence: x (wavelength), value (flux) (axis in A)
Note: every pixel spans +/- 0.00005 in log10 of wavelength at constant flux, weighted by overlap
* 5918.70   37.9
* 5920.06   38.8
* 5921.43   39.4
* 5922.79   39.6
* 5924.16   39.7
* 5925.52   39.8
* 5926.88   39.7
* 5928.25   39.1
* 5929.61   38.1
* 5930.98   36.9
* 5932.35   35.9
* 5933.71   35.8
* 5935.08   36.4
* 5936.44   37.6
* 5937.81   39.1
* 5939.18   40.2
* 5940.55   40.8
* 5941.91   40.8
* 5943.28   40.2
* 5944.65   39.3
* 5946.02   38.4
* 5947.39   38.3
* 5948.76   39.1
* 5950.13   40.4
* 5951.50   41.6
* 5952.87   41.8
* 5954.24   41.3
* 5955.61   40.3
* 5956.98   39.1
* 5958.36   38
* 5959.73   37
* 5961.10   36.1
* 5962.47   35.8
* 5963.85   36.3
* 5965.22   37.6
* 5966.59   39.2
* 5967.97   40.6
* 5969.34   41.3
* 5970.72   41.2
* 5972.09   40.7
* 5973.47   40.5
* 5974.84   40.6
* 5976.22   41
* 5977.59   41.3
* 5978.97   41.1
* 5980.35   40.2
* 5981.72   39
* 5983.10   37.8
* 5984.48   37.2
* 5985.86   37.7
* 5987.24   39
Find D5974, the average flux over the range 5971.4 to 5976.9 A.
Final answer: 40.7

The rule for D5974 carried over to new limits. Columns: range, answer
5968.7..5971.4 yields 41.2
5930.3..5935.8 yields 36.3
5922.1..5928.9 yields 39.6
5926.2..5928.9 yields 39.4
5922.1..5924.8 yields 39.6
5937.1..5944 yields 40.2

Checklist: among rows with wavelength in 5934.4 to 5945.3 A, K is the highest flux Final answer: 40.8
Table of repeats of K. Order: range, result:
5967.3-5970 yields 41.3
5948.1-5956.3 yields 41.8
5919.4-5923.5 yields 39.6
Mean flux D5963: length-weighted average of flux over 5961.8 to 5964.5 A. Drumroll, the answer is 36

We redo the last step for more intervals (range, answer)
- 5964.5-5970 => 39.7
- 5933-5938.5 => 37.2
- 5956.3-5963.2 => 37.2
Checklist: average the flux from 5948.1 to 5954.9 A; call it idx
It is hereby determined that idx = 40.9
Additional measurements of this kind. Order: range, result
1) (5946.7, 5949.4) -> 38.7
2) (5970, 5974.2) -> 40.8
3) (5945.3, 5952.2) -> 39.6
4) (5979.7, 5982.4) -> 39.7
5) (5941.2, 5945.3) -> 40.2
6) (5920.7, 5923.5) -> 39.4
